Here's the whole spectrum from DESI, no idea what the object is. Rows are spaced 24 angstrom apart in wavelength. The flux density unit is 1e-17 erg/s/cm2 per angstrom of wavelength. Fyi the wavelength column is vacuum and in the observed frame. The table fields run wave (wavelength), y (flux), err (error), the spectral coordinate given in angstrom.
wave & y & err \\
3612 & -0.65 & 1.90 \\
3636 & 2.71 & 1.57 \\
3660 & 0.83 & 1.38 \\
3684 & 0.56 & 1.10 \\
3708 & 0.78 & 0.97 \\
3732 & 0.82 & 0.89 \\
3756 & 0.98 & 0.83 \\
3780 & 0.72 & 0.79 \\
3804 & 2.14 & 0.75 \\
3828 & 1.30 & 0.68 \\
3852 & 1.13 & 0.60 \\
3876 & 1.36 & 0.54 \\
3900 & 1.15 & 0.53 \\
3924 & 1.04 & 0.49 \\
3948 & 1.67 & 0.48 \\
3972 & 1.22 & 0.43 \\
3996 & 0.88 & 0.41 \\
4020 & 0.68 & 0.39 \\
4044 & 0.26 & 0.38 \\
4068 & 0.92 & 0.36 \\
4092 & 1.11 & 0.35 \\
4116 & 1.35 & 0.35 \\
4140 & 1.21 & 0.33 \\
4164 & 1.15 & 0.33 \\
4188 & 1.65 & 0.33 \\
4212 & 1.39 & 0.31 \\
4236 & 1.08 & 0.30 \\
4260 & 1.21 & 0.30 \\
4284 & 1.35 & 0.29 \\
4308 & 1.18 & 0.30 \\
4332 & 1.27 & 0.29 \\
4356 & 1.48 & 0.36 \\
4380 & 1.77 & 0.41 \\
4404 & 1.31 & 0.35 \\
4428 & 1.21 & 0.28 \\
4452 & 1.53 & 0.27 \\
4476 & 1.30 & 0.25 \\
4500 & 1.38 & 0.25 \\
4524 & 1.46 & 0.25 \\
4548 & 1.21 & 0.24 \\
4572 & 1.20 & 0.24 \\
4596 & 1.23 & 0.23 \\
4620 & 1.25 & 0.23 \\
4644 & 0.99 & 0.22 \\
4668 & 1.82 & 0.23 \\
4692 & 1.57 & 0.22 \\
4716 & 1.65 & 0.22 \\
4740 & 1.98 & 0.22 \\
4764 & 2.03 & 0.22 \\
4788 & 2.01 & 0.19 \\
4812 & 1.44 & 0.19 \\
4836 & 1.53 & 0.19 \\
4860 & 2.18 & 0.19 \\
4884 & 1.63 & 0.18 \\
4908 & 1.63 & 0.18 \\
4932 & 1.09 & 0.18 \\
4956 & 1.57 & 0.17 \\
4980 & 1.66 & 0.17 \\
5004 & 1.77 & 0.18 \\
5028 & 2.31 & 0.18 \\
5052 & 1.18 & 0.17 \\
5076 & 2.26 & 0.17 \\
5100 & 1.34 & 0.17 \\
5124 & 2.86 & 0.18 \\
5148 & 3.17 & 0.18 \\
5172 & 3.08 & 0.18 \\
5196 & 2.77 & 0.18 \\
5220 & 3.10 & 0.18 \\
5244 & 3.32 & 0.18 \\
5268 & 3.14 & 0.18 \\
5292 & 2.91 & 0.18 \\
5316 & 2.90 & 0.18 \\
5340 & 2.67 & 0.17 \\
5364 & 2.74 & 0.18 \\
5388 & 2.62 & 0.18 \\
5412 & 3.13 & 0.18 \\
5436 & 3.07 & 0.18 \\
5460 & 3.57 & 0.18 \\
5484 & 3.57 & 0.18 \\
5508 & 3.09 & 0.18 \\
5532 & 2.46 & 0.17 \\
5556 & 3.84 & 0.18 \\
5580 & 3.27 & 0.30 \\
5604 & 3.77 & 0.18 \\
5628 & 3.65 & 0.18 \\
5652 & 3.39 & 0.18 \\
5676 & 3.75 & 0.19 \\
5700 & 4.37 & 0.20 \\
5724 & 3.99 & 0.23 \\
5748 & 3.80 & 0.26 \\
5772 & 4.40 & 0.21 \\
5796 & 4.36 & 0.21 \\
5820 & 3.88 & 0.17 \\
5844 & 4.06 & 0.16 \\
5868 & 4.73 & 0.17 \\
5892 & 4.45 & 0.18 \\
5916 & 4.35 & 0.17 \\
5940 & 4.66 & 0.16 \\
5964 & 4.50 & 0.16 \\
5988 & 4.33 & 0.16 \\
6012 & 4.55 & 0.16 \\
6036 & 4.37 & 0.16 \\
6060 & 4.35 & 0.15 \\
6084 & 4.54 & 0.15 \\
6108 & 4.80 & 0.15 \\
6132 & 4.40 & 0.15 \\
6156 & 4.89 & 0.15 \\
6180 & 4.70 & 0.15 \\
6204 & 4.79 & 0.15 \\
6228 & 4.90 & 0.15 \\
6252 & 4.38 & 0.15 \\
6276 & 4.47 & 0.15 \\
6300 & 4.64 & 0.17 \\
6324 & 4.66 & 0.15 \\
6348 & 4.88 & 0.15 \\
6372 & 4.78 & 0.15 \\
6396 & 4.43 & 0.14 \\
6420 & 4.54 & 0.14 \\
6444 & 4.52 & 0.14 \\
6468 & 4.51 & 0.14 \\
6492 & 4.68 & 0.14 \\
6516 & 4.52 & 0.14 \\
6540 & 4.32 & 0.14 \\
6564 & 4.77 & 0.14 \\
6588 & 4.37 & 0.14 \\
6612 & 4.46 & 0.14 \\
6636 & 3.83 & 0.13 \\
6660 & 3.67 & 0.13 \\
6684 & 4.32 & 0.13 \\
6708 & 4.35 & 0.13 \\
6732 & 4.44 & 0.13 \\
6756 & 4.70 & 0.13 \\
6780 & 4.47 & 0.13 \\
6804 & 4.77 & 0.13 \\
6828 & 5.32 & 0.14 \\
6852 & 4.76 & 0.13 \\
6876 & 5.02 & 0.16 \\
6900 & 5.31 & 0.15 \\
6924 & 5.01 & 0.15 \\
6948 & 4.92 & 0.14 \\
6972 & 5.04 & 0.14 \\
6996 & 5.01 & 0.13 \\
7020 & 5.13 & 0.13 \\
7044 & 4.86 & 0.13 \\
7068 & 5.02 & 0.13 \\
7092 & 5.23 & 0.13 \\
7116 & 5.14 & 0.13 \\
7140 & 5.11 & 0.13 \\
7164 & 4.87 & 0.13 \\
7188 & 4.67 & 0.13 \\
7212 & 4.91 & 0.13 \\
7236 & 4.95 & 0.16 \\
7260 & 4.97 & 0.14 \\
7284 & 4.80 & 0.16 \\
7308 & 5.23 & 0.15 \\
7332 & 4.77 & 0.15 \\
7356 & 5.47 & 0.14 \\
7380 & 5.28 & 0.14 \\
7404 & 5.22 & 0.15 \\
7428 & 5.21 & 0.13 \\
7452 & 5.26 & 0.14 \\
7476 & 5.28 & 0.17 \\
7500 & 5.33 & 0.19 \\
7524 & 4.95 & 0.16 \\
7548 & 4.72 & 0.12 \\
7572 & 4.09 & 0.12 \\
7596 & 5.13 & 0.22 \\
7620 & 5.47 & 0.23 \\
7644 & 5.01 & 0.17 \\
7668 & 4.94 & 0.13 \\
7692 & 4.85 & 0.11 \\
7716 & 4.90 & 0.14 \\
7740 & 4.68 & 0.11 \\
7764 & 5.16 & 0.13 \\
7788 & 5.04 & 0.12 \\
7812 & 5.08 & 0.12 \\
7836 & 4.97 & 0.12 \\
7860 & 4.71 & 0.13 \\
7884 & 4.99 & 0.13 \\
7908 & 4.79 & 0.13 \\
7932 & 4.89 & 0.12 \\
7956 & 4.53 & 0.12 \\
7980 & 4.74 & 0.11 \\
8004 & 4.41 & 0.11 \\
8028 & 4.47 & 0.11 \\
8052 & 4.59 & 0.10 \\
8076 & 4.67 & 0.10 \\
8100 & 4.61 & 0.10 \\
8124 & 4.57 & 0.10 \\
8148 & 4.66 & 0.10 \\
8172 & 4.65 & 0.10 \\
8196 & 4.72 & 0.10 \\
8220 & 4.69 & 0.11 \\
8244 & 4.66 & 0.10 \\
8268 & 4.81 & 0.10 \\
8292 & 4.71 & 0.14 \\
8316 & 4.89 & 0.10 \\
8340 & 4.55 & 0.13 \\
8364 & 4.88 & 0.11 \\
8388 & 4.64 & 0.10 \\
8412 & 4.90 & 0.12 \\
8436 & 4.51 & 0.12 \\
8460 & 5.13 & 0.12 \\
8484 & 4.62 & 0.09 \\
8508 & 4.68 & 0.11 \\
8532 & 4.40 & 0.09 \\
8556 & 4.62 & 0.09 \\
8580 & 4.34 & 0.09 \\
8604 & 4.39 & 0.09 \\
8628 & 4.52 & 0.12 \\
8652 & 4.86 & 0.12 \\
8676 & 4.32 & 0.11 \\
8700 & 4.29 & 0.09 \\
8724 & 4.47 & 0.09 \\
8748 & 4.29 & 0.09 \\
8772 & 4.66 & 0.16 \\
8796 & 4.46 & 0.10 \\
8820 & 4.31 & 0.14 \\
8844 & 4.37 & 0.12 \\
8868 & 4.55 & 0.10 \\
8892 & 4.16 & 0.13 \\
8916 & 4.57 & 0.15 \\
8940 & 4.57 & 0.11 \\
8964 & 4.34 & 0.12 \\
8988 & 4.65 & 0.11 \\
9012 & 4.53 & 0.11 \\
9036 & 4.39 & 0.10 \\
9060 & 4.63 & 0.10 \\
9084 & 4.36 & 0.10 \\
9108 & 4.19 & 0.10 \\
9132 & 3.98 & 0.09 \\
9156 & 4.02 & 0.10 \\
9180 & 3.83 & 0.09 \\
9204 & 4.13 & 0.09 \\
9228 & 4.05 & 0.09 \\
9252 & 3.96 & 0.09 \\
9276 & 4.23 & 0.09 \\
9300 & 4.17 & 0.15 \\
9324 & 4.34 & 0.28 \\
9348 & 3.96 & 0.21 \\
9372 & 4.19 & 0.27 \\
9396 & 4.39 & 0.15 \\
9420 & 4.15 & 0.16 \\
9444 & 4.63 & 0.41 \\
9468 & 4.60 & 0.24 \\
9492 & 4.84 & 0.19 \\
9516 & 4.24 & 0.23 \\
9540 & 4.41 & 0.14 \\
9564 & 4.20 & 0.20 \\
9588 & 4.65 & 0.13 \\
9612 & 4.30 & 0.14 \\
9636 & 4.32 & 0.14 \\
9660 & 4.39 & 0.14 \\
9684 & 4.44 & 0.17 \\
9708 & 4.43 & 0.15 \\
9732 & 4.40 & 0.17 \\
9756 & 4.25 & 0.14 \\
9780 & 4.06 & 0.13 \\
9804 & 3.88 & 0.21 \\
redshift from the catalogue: 0.285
